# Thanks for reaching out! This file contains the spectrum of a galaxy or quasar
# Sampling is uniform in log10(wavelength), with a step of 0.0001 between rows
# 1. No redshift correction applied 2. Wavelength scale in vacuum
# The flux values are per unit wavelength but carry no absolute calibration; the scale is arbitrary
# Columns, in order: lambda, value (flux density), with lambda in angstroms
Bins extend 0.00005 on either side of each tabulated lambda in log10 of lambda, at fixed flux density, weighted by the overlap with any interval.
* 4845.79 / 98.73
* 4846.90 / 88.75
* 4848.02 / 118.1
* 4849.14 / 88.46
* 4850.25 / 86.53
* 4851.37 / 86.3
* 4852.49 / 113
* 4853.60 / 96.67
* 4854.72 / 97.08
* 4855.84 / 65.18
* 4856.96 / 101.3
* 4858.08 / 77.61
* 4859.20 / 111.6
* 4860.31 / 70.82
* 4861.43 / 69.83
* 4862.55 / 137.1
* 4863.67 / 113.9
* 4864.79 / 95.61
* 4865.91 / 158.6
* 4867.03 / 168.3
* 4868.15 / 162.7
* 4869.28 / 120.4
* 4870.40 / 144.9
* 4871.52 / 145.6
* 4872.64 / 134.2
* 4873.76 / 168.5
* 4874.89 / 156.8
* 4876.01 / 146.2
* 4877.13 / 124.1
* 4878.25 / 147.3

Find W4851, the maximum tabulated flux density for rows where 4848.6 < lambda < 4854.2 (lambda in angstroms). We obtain 113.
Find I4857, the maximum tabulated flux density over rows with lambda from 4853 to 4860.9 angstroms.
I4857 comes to 111.6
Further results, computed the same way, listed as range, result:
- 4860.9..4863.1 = 137.1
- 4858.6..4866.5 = 158.6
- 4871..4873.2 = 145.6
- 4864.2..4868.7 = 168.3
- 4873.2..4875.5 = 168.5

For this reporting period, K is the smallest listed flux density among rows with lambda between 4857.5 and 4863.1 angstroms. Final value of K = 69.83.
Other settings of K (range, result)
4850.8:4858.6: 65.18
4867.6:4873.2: 120.4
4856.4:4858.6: 77.61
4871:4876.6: 134.2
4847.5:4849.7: 88.46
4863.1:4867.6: 95.61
